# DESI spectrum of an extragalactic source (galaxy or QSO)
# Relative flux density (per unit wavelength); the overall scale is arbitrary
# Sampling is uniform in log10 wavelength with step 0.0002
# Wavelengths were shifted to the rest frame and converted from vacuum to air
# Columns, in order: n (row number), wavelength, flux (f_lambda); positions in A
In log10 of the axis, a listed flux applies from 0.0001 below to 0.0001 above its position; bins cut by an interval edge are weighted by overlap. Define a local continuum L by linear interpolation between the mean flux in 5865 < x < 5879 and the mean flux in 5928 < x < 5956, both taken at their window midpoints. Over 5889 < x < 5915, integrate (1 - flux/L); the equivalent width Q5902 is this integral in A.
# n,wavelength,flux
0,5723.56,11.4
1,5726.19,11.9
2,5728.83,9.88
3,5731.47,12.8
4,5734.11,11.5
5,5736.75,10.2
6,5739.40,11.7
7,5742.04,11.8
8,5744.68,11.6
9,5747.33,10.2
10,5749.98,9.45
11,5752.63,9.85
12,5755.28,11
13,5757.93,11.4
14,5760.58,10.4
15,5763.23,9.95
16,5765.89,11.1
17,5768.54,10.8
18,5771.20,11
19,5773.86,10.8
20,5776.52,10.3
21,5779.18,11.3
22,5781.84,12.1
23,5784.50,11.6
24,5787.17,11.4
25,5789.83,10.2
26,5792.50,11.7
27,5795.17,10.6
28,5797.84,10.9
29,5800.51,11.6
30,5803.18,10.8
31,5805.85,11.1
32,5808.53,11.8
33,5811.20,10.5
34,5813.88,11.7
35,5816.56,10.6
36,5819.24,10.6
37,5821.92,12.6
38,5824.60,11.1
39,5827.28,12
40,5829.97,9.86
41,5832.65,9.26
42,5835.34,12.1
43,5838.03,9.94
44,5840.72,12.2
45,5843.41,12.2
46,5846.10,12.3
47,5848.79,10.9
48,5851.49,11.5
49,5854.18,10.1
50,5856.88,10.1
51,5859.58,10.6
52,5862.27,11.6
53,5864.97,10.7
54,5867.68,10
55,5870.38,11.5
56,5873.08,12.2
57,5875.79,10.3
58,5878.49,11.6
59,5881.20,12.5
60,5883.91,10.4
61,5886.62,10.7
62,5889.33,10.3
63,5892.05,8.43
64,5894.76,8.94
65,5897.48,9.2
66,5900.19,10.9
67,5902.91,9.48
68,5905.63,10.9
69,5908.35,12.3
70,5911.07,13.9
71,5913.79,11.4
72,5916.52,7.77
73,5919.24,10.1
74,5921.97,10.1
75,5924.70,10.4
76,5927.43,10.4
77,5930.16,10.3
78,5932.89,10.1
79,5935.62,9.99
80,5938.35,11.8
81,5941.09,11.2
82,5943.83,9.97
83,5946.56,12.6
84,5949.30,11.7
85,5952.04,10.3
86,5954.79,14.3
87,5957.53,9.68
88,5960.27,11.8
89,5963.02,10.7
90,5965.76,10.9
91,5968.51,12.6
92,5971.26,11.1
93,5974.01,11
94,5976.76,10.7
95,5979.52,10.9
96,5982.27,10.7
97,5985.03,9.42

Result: 1.2 A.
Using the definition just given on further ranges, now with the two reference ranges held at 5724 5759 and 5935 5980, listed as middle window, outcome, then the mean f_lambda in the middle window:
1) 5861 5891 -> 0.4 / 11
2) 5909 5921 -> 0.4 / 10.9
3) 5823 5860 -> 0.4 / 11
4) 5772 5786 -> -0.2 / 11.2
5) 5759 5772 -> 0.5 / 10.7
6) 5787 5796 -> 0.1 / 10.9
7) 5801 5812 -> 0.0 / 11.1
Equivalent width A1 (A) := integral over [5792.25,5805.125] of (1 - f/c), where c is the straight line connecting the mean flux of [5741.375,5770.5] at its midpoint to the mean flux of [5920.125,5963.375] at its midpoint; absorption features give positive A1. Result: -0.4 A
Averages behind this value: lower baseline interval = 10.7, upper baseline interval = 11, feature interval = 11.1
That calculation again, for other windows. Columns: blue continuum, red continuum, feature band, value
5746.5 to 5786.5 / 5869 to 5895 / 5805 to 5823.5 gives -0.9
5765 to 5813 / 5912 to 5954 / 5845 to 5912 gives -0.1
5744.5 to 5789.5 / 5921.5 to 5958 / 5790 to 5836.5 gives -1.0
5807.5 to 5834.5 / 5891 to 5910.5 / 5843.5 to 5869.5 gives -0.7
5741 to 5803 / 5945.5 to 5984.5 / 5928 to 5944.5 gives 1.0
